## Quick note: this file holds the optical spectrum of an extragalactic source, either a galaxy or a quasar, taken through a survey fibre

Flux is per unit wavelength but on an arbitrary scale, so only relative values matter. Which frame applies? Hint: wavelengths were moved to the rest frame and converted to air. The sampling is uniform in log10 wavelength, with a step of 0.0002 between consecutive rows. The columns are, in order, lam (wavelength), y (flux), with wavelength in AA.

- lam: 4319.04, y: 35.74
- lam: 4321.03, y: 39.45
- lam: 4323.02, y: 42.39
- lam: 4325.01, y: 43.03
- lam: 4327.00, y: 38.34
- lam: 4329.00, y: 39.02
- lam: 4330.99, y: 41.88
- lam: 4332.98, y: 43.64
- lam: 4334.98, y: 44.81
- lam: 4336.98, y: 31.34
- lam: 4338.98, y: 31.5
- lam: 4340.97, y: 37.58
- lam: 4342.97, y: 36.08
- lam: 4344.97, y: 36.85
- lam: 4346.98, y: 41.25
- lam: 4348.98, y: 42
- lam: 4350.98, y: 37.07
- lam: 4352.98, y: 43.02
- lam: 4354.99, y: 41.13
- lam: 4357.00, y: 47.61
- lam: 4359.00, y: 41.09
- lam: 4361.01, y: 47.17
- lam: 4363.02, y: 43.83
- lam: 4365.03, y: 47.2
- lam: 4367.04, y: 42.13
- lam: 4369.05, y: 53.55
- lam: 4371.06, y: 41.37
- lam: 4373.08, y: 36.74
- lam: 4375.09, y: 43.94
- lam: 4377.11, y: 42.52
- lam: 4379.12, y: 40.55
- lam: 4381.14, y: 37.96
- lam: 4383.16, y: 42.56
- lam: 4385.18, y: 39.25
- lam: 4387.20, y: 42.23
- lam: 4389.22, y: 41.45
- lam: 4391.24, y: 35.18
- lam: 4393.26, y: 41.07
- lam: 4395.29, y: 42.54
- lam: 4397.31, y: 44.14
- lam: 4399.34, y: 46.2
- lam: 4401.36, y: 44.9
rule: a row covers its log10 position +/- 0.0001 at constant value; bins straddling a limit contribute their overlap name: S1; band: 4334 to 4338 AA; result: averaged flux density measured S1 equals 38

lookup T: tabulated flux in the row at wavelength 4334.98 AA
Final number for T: 44.81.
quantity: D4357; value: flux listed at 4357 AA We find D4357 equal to 47.61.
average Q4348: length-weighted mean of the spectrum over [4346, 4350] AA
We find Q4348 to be 41.7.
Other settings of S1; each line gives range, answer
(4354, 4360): 43.3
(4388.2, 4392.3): 38.4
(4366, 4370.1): 47.8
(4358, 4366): 44.8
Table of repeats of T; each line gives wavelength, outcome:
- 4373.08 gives 36.74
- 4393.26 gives 41.07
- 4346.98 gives 41.25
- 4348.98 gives 42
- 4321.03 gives 39.45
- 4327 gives 38.34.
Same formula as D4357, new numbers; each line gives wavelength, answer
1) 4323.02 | 42.39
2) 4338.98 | 31.5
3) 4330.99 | 41.88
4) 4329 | 39.02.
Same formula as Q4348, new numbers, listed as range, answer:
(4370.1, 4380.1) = 41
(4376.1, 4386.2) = 40.6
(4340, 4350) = 38.7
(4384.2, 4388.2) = 40.7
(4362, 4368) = 44.4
